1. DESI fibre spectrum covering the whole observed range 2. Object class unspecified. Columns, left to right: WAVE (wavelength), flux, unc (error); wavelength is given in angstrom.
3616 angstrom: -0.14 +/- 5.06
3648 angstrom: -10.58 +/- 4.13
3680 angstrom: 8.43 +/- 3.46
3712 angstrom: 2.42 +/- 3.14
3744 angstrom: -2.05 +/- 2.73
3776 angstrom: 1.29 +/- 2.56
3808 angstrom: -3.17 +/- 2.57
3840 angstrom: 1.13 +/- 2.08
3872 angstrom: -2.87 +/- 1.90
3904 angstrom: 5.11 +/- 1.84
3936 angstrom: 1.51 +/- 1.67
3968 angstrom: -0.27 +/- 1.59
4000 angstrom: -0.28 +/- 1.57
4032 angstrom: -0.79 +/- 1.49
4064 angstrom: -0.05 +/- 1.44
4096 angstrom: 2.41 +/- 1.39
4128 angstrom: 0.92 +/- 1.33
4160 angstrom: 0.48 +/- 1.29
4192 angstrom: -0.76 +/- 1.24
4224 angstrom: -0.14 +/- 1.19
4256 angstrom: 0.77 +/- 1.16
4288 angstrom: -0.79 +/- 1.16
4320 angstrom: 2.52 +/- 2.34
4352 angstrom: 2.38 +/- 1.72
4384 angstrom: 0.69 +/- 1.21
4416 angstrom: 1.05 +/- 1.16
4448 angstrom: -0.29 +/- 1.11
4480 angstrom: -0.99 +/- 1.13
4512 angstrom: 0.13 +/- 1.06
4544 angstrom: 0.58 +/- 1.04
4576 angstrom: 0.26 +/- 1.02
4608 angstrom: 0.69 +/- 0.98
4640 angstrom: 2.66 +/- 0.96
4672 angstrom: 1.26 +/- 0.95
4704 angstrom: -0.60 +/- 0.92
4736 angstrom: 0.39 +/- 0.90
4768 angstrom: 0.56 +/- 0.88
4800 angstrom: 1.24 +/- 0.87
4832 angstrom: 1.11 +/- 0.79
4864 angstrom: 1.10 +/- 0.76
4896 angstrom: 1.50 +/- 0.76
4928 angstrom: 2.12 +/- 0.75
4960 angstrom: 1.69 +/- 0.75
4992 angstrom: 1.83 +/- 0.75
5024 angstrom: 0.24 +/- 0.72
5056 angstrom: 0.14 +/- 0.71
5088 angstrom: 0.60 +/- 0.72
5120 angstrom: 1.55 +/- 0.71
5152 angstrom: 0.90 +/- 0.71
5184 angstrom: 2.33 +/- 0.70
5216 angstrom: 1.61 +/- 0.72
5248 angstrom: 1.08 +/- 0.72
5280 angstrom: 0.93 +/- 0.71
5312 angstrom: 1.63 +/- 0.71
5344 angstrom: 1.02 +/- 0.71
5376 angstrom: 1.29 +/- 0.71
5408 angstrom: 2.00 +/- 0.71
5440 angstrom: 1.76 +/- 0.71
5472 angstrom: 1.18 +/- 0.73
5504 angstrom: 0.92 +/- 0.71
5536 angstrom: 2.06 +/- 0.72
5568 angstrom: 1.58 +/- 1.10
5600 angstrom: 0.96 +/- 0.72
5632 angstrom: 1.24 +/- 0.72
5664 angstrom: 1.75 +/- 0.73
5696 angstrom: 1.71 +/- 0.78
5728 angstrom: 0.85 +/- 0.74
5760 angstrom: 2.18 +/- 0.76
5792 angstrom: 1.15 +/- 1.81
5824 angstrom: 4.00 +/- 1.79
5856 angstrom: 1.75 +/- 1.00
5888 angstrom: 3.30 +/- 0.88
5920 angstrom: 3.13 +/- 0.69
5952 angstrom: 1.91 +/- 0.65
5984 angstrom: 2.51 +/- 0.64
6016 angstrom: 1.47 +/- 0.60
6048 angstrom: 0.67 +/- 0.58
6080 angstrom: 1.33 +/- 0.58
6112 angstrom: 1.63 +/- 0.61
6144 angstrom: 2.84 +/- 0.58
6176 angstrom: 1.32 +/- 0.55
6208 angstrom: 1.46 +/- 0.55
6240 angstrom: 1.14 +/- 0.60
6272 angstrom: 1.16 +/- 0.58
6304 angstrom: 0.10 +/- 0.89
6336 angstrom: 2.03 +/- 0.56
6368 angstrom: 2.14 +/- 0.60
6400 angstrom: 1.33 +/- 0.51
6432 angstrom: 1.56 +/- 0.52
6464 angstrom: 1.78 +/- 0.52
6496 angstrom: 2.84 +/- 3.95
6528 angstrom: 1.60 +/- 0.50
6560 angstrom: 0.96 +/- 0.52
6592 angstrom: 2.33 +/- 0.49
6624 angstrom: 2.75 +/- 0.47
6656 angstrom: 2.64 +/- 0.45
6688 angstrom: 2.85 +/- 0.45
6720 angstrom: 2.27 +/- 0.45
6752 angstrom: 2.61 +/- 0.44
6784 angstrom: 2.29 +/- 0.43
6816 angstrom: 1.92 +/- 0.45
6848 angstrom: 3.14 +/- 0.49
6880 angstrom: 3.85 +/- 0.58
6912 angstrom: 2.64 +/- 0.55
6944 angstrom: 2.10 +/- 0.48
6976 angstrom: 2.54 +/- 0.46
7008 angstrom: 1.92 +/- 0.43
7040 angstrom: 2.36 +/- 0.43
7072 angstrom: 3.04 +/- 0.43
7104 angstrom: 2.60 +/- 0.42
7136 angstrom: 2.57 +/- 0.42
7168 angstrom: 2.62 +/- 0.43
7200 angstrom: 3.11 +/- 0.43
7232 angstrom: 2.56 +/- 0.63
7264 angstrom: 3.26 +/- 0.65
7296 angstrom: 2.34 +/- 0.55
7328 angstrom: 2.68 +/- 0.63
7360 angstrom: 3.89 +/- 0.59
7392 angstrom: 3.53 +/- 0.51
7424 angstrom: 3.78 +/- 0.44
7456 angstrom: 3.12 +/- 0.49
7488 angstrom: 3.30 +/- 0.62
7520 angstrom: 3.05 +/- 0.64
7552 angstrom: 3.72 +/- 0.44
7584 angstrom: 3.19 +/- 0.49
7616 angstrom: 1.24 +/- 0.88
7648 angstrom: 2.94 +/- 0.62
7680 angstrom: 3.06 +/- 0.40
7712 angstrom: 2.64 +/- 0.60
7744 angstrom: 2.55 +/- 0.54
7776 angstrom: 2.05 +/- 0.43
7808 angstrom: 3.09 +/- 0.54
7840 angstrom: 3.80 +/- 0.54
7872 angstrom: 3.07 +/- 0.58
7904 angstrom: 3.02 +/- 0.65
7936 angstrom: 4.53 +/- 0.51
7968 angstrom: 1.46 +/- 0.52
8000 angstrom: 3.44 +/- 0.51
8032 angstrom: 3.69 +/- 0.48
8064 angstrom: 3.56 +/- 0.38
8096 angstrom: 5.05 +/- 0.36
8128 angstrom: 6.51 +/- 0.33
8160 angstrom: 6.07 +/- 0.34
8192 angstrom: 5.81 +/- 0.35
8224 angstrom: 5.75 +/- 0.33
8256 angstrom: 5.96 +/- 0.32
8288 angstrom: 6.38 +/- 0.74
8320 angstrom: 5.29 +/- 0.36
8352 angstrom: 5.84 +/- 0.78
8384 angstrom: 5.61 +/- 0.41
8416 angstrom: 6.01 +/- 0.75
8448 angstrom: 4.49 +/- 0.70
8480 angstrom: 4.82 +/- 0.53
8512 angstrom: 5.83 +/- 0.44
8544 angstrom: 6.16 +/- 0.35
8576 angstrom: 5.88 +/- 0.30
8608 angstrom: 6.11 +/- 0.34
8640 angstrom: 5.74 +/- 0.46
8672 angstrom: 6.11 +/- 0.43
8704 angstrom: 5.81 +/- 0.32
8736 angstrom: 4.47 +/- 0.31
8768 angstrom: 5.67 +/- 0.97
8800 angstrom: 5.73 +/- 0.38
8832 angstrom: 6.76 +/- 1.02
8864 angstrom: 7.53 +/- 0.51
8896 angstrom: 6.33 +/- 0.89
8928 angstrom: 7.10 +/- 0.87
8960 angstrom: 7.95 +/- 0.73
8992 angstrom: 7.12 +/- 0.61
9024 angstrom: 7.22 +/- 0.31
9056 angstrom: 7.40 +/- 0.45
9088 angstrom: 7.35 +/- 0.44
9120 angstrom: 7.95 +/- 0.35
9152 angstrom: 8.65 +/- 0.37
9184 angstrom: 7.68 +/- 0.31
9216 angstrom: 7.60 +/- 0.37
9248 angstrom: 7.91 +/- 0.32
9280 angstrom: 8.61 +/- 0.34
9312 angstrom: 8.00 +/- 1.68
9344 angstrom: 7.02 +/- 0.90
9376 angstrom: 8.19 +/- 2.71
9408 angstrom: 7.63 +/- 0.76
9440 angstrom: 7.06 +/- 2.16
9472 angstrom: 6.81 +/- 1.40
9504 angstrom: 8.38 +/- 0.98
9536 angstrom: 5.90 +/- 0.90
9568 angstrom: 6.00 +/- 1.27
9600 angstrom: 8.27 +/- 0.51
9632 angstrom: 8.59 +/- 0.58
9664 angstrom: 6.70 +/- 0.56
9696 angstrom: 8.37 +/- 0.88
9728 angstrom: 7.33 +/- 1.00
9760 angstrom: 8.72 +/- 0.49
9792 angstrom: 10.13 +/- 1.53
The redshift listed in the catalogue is 1.027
